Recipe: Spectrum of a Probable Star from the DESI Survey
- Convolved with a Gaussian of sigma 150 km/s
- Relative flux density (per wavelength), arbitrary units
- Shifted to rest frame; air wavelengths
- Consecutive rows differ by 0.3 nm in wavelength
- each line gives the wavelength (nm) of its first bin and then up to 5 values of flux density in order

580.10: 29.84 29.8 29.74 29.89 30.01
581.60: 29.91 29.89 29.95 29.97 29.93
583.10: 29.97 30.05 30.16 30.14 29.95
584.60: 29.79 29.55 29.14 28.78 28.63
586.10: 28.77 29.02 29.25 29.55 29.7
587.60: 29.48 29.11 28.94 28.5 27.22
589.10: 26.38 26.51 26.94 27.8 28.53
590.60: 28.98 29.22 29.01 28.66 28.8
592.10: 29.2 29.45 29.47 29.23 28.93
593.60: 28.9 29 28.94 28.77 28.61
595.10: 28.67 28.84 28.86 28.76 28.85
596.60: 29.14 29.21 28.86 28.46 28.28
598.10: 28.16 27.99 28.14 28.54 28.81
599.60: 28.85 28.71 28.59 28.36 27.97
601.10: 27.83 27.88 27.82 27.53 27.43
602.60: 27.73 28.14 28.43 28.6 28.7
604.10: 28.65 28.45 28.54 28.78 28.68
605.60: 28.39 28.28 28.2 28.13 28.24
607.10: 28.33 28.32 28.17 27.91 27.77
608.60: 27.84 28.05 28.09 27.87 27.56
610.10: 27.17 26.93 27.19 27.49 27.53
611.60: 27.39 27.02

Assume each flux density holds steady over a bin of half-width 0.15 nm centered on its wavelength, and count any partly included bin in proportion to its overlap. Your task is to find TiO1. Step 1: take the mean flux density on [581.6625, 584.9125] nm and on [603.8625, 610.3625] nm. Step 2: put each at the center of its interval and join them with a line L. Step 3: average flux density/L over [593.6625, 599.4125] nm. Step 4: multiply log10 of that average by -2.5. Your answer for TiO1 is 0.01 mag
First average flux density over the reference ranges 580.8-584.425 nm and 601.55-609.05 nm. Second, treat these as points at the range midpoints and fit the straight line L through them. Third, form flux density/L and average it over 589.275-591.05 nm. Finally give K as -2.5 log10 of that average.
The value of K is 0.05 mag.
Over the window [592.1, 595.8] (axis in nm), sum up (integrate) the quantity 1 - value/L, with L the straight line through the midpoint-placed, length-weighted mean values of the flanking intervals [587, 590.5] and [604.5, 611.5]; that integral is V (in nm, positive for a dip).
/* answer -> -0.11 nm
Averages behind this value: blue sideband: 28.2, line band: 29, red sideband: 28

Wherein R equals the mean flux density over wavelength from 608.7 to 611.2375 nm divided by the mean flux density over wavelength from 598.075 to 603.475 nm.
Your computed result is 0.98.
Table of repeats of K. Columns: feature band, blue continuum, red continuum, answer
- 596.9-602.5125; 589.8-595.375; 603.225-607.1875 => 0.015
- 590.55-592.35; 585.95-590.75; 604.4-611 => -0.025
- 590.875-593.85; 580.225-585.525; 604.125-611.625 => 0.002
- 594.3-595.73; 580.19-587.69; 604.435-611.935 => 0.004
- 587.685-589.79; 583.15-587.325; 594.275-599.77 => 0.057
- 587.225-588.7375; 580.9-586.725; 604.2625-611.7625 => 0.013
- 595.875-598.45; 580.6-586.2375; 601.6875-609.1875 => 0.004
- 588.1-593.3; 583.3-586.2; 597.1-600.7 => 0.025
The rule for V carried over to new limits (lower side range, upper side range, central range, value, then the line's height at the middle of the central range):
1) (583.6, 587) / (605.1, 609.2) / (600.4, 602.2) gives 0.04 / 28.5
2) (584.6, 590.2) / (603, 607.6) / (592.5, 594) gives -0.03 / 28.5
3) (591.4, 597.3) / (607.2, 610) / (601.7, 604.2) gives 0.02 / 28.3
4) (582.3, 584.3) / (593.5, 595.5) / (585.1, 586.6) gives 0.04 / 29.8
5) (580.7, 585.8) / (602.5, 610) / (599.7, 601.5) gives 0.02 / 28.6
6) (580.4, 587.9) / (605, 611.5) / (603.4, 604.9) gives -0.02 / 28.2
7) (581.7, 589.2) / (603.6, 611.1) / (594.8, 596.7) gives -0.01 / 28.7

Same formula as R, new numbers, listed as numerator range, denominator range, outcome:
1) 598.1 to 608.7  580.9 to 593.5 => 0.97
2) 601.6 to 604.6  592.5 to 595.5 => 0.97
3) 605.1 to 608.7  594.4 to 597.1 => 0.98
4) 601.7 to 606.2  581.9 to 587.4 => 0.96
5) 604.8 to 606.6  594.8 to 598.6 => 0.99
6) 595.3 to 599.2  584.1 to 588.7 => 0.98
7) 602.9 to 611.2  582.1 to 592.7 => 0.97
